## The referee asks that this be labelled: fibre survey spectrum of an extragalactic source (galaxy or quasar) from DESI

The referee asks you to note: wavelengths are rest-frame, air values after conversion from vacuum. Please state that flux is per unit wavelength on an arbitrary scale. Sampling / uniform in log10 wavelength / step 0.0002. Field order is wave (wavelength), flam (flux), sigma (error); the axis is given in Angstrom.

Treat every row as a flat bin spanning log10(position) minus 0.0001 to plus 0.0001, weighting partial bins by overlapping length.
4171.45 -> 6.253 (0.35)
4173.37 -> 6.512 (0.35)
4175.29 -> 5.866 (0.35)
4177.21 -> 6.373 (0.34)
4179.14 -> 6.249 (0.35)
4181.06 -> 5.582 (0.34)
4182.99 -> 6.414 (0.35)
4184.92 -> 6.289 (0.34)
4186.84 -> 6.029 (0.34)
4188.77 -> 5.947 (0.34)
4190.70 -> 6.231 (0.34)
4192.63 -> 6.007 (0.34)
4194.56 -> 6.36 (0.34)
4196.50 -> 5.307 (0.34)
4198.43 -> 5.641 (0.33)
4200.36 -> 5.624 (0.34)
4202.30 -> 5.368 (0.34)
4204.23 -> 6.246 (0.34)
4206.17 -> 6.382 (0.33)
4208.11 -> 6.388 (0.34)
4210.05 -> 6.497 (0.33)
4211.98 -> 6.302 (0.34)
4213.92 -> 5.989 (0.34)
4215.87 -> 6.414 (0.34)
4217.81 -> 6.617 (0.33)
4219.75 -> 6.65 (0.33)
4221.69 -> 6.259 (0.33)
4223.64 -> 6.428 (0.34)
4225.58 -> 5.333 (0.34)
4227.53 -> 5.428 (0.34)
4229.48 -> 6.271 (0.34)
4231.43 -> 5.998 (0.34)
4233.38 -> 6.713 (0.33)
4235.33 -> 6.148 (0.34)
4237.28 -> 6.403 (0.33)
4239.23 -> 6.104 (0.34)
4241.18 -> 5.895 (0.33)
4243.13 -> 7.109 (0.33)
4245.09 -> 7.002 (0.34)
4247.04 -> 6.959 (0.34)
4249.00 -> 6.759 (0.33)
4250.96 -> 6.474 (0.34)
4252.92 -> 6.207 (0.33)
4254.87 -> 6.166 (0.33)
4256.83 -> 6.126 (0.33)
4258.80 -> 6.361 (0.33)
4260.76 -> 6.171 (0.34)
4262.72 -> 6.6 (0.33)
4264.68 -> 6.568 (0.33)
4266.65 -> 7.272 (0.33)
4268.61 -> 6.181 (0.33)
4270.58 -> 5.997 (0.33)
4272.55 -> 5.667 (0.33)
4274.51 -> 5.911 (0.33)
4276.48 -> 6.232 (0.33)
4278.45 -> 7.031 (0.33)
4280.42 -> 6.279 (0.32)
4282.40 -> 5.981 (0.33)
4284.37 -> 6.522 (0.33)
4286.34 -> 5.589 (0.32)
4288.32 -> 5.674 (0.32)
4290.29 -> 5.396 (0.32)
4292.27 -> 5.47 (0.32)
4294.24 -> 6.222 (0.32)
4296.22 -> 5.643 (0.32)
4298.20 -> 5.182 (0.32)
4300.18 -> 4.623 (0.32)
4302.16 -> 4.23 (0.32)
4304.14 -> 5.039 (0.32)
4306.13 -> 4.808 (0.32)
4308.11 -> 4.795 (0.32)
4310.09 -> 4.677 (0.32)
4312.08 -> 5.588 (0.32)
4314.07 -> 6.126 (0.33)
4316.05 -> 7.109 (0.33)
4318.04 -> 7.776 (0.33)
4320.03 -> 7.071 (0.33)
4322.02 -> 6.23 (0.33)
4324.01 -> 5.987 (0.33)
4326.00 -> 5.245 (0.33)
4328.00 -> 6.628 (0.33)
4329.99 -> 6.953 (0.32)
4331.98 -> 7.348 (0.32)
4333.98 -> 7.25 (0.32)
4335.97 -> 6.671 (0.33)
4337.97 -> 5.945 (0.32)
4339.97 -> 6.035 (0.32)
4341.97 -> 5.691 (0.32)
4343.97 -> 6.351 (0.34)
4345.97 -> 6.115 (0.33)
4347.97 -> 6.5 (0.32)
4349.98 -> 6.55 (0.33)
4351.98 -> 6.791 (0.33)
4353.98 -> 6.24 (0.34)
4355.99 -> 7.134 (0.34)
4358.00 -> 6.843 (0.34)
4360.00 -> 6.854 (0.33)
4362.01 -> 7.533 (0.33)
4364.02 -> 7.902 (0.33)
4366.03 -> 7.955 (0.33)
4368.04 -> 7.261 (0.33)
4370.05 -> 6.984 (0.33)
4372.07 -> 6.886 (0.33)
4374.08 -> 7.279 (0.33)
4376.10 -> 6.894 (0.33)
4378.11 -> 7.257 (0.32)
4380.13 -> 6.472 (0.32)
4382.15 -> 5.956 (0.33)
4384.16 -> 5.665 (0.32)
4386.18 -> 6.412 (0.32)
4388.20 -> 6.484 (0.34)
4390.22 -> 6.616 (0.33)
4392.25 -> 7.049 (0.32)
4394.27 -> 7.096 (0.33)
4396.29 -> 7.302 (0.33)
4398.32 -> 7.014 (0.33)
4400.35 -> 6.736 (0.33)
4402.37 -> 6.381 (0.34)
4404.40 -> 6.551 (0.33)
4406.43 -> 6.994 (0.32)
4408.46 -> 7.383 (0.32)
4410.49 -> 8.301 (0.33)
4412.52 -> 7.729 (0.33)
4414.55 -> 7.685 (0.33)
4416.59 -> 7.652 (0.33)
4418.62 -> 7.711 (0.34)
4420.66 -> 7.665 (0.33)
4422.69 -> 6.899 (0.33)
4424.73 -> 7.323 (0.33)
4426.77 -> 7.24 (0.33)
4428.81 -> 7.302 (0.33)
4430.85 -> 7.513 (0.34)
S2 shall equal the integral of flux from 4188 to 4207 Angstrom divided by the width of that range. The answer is 5.91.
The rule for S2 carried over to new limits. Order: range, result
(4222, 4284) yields 6.32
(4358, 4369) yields 7.45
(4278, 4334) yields 5.91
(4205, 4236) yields 6.24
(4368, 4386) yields 6.7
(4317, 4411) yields 6.77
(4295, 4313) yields 4.97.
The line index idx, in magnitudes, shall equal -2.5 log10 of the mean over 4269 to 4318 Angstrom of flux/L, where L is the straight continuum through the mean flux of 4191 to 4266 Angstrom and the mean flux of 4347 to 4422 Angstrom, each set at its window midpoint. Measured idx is 0.153 mag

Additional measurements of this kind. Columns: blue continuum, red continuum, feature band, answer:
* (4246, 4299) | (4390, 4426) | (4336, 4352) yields 0.08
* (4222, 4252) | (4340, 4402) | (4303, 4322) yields 0.12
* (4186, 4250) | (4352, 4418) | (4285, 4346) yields 0.13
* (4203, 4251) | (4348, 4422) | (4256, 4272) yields 0.02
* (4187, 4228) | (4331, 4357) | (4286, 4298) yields 0.13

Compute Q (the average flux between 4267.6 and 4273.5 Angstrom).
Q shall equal 5.96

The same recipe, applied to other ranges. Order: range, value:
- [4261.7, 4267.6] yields 6.81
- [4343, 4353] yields 6.46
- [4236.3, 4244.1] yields 6.38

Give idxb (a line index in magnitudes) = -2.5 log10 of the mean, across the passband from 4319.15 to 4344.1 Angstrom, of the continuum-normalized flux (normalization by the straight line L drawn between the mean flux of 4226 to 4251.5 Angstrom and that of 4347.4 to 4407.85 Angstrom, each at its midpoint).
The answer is 0.05 mag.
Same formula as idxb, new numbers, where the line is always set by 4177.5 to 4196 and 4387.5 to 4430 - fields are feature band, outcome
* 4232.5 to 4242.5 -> 0.01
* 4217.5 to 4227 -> 0.02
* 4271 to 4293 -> 0.10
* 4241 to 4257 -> -0.03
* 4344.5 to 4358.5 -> 0.06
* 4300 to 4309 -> 0.38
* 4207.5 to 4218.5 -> -0.02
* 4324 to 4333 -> 0.05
